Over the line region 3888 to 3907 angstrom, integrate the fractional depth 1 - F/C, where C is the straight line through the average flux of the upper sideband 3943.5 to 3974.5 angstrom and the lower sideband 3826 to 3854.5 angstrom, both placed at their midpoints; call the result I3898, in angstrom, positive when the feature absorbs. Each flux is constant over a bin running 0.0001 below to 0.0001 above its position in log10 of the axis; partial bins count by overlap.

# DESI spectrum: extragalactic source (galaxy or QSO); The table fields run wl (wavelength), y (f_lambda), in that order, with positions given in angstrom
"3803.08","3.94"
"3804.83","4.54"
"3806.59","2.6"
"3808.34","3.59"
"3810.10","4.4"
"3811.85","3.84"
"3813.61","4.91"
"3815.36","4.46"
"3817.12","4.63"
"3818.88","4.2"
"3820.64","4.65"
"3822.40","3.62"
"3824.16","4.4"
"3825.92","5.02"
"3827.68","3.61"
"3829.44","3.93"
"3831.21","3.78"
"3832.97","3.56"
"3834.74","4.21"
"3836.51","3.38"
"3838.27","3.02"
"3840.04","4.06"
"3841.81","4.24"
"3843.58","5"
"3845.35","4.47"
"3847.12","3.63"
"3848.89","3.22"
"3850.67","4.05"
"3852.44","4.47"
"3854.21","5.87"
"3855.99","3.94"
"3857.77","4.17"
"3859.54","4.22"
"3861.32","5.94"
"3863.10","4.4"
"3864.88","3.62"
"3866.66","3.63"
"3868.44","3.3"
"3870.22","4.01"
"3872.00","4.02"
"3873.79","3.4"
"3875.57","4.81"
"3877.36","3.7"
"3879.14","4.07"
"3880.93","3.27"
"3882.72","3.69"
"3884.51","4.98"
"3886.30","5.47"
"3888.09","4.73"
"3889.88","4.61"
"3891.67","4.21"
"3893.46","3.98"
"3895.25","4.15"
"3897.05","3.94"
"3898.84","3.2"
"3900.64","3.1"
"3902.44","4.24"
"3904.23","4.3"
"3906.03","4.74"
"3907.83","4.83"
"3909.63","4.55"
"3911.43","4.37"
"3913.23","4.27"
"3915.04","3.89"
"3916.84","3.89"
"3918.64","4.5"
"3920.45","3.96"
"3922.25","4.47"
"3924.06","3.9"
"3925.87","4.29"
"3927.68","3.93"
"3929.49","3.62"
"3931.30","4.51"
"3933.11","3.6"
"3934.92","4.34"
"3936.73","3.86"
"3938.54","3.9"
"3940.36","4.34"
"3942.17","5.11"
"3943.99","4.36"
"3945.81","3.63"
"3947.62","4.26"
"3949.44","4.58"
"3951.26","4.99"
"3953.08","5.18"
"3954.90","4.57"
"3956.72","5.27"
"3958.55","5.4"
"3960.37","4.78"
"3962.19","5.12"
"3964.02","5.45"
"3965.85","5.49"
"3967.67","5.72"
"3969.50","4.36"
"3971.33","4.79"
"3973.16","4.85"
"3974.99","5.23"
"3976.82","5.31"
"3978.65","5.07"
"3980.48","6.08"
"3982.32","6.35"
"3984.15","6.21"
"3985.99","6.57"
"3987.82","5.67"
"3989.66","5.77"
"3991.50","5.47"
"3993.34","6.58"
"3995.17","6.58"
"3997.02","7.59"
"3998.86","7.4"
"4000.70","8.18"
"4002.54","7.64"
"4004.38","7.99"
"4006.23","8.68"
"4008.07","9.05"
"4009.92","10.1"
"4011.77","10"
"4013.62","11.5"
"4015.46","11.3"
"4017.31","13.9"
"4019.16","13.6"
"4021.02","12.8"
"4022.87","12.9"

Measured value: 1.5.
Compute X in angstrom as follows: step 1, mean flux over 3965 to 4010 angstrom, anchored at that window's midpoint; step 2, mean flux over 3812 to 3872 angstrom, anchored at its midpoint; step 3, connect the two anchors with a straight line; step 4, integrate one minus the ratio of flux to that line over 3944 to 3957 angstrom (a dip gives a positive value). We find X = 2.8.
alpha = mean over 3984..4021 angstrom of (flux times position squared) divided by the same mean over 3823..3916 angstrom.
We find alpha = 2.2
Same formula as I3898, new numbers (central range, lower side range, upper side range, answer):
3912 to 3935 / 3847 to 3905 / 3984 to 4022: 6.9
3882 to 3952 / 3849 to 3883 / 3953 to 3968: 6.8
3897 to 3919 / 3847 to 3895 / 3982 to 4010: 4.1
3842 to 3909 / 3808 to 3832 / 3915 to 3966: 2.0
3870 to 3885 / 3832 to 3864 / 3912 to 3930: 0.7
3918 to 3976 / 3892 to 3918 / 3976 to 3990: 5.7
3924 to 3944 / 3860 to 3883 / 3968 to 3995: 3.2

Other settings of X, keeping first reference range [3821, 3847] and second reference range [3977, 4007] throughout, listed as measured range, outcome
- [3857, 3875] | 1.9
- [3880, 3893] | 1.3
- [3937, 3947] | 2.7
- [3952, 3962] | 1.7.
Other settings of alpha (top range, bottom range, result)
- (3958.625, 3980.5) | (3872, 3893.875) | 1.27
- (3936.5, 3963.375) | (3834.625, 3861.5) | 1.17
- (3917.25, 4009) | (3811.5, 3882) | 1.39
